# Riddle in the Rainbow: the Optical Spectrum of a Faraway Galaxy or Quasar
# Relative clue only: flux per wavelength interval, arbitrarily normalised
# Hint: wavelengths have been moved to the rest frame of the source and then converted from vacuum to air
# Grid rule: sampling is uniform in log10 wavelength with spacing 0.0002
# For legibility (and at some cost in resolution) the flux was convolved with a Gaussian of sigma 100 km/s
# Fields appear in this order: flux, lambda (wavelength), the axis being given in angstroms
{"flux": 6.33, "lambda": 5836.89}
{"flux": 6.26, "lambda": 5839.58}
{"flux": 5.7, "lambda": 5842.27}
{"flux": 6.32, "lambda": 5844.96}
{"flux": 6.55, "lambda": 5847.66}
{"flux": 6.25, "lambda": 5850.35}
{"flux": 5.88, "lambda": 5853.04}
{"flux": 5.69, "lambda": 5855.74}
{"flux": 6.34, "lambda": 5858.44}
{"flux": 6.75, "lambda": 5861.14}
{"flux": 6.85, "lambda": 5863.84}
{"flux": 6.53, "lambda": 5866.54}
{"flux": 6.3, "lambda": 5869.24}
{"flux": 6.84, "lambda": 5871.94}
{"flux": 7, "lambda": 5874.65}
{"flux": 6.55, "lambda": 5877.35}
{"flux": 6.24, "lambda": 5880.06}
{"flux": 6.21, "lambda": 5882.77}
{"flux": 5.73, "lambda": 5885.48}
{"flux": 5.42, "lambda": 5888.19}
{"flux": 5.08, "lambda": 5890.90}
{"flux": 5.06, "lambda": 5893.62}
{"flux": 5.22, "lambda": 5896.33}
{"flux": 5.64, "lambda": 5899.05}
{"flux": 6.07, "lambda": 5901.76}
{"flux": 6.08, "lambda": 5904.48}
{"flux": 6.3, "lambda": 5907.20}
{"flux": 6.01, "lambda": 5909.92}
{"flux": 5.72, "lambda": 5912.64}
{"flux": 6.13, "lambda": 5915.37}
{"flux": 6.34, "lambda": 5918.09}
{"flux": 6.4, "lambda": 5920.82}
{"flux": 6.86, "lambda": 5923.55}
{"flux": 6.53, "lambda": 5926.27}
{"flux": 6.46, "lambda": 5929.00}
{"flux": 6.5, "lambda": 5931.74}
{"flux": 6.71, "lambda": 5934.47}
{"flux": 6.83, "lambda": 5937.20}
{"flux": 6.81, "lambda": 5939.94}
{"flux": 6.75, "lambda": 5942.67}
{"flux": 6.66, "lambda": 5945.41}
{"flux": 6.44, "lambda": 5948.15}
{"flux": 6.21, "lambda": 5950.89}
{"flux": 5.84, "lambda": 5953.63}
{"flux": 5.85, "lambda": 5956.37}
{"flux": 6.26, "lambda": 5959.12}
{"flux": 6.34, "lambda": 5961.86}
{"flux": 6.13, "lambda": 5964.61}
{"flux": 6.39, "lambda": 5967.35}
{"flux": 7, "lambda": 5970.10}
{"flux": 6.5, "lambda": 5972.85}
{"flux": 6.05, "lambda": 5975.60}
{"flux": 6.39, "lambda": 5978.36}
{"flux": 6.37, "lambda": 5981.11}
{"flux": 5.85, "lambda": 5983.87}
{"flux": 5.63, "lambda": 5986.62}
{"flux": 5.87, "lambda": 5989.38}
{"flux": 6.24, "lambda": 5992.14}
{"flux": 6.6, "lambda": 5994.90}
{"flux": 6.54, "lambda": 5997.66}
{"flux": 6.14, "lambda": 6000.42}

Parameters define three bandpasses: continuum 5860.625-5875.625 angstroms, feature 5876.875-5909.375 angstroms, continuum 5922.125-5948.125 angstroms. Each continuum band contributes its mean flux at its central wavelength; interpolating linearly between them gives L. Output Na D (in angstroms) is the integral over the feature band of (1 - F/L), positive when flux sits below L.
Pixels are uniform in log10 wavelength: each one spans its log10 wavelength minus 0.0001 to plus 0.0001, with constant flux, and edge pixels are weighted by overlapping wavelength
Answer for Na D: 4.4 angstroms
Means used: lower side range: 6.7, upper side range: 6.67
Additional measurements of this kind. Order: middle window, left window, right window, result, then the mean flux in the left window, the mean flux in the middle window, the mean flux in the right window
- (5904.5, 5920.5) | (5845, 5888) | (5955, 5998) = 0.48 angstroms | 6.35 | 6.12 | 6.24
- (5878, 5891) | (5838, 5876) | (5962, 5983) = 1.09 angstroms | 6.38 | 5.84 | 6.39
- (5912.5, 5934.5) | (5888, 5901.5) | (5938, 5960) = -2.03 angstroms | 5.34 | 6.42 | 6.36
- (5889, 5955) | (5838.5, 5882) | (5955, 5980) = 1.63 angstroms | 6.38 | 6.19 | 6.32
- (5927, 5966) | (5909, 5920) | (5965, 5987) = -1.45 angstroms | 6.07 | 6.41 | 6.3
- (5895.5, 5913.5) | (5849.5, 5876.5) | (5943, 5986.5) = 1.39 angstroms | 6.45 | 5.89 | 6.28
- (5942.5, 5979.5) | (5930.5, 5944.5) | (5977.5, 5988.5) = 0.20 angstroms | 6.72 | 6.33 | 6.04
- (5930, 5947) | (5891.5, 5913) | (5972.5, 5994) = -2.30 angstroms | 5.74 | 6.7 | 6.1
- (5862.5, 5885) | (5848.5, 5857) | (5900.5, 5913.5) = -1.97 angstroms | 5.98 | 6.53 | 6.05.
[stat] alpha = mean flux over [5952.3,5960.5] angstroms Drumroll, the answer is 5.99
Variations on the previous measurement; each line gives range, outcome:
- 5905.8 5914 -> 6.01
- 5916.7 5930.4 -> 6.52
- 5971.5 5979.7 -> 6.31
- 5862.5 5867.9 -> 6.69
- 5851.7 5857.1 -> 5.78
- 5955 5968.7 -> 6.2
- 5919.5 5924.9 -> 6.63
